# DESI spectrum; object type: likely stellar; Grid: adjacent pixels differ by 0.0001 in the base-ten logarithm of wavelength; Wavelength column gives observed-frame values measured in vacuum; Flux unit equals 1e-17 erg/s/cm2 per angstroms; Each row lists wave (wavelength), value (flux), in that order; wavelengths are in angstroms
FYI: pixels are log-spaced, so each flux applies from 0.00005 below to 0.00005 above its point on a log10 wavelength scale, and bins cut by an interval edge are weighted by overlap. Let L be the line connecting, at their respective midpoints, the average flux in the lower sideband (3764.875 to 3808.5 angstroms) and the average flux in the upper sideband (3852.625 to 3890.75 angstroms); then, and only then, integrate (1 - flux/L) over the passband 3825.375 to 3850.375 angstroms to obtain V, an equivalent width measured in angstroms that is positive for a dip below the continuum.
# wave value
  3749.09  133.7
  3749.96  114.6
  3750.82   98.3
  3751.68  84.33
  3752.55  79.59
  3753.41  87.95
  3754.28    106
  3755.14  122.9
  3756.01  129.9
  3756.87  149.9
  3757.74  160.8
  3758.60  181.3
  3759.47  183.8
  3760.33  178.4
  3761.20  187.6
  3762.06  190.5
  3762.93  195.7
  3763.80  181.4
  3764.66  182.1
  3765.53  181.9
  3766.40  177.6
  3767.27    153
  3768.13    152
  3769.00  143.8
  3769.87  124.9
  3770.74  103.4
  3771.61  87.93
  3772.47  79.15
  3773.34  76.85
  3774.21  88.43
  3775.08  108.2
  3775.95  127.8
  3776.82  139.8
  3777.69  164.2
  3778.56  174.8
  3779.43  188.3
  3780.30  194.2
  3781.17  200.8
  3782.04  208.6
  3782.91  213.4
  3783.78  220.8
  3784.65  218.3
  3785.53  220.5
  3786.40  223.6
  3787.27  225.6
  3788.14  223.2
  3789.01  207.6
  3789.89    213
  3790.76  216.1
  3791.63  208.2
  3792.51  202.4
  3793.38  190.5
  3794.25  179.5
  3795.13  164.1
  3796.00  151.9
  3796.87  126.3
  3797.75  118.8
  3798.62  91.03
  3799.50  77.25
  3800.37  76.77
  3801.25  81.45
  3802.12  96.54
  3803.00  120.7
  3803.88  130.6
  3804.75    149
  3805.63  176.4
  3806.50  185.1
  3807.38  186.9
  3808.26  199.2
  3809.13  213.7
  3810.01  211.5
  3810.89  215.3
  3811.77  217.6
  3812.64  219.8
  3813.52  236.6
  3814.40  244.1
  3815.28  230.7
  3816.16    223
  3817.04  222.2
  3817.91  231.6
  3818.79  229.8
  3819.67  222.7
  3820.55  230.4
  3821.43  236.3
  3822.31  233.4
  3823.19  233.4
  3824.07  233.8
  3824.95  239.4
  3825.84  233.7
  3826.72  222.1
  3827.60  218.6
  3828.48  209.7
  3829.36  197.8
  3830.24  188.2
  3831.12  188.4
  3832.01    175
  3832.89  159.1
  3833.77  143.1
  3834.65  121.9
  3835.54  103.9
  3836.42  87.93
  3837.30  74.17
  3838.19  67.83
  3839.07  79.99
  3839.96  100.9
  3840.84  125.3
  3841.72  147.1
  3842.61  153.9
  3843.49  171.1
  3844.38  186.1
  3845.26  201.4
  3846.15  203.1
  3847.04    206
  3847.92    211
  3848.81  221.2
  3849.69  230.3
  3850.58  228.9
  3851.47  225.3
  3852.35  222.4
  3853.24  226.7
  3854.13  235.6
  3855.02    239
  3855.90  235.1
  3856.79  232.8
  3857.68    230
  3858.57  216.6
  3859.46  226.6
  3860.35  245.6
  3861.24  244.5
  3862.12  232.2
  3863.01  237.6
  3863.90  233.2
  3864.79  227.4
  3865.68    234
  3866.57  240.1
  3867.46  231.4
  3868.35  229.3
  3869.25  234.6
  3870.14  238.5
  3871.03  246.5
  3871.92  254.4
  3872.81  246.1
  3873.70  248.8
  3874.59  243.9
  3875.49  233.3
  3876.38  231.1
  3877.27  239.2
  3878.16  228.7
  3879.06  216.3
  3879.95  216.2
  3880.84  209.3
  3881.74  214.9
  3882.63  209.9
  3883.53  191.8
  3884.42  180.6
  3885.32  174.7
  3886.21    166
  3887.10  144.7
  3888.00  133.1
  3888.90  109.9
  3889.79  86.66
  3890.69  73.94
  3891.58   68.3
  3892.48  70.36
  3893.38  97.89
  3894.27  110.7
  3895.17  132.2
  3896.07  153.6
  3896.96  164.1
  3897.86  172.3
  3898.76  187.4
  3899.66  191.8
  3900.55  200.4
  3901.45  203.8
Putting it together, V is 3.4 angstroms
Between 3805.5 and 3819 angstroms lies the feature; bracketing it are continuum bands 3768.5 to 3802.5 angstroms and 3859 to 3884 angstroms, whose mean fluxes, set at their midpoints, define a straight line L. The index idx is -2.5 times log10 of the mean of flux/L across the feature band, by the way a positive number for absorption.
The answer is -0.19 mag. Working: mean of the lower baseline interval 158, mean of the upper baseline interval 232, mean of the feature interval 216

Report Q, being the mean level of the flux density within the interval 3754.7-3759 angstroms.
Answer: 149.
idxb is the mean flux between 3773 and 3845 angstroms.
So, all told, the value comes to 176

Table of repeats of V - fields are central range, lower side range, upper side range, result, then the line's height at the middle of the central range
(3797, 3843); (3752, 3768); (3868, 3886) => 4.2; 191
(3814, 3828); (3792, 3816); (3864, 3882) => -3.6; 184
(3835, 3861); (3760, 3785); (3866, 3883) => 3.7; 214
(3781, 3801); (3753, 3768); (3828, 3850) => -2.5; 160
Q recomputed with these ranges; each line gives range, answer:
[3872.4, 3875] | 247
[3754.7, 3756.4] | 126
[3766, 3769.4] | 157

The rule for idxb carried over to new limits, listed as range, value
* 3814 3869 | 202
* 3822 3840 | 168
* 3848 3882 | 232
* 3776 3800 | 183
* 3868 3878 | 240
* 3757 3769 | 175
